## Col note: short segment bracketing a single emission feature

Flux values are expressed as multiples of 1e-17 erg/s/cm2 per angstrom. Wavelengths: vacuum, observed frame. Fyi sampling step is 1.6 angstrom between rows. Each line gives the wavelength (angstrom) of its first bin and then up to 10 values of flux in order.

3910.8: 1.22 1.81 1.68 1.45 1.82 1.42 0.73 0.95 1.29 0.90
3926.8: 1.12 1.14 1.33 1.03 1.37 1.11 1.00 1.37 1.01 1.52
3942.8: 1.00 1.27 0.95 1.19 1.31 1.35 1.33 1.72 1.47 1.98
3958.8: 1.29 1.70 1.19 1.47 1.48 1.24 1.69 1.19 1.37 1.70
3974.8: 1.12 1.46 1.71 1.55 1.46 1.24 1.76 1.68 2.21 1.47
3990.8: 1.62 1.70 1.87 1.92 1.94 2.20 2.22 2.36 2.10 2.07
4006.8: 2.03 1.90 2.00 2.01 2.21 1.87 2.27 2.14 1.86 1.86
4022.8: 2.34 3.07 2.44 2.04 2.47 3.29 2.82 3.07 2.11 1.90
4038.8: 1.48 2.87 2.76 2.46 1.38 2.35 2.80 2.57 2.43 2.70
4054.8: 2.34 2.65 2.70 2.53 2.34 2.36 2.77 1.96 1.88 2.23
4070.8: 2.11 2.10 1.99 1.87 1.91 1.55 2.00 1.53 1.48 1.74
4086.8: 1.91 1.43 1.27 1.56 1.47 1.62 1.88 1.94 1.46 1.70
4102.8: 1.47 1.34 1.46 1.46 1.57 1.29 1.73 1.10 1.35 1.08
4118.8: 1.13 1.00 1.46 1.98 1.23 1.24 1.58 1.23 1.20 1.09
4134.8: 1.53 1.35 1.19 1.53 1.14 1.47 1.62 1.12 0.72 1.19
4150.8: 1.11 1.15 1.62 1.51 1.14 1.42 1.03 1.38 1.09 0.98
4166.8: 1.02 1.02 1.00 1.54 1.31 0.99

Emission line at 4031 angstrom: C IV 1549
